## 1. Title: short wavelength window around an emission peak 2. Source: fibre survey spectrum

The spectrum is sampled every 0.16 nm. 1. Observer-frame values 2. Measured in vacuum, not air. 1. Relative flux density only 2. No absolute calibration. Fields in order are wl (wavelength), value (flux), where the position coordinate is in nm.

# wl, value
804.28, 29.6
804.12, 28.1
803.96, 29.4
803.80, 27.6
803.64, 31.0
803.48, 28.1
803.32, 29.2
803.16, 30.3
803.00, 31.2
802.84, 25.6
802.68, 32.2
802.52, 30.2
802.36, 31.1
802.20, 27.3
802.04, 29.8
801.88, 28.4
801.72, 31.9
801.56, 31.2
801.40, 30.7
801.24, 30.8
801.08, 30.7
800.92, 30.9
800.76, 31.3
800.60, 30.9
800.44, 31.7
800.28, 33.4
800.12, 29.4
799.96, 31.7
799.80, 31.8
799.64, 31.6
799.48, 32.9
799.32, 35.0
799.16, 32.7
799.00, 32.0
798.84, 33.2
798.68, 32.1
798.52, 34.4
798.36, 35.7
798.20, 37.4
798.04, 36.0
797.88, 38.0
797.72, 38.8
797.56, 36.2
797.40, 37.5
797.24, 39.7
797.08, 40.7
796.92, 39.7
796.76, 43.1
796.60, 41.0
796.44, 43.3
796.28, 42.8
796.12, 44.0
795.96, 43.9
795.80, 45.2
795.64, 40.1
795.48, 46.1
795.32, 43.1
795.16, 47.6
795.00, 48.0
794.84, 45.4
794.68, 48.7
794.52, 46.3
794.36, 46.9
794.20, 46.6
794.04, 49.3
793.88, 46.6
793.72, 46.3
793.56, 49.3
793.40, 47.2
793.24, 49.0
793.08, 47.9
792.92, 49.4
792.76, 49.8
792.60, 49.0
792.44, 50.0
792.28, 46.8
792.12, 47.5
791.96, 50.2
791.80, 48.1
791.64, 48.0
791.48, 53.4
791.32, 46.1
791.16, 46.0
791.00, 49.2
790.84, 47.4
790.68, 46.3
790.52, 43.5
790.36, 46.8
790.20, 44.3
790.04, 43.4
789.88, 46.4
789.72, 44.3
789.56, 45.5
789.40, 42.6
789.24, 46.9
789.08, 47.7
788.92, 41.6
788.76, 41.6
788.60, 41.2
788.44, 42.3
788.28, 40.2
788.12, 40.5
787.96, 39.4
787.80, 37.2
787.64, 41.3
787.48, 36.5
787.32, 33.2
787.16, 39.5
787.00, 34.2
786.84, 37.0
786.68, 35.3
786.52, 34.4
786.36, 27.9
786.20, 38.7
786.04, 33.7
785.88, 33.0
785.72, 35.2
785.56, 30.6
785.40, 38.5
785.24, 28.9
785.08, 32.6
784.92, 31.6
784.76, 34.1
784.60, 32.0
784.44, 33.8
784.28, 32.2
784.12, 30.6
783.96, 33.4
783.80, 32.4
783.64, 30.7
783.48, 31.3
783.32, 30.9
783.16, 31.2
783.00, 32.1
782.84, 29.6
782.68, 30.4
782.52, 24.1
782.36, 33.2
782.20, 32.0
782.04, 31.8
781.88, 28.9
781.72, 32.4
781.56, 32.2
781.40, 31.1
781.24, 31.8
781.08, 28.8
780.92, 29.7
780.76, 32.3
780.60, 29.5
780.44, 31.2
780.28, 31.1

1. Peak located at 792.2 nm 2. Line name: Mg II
